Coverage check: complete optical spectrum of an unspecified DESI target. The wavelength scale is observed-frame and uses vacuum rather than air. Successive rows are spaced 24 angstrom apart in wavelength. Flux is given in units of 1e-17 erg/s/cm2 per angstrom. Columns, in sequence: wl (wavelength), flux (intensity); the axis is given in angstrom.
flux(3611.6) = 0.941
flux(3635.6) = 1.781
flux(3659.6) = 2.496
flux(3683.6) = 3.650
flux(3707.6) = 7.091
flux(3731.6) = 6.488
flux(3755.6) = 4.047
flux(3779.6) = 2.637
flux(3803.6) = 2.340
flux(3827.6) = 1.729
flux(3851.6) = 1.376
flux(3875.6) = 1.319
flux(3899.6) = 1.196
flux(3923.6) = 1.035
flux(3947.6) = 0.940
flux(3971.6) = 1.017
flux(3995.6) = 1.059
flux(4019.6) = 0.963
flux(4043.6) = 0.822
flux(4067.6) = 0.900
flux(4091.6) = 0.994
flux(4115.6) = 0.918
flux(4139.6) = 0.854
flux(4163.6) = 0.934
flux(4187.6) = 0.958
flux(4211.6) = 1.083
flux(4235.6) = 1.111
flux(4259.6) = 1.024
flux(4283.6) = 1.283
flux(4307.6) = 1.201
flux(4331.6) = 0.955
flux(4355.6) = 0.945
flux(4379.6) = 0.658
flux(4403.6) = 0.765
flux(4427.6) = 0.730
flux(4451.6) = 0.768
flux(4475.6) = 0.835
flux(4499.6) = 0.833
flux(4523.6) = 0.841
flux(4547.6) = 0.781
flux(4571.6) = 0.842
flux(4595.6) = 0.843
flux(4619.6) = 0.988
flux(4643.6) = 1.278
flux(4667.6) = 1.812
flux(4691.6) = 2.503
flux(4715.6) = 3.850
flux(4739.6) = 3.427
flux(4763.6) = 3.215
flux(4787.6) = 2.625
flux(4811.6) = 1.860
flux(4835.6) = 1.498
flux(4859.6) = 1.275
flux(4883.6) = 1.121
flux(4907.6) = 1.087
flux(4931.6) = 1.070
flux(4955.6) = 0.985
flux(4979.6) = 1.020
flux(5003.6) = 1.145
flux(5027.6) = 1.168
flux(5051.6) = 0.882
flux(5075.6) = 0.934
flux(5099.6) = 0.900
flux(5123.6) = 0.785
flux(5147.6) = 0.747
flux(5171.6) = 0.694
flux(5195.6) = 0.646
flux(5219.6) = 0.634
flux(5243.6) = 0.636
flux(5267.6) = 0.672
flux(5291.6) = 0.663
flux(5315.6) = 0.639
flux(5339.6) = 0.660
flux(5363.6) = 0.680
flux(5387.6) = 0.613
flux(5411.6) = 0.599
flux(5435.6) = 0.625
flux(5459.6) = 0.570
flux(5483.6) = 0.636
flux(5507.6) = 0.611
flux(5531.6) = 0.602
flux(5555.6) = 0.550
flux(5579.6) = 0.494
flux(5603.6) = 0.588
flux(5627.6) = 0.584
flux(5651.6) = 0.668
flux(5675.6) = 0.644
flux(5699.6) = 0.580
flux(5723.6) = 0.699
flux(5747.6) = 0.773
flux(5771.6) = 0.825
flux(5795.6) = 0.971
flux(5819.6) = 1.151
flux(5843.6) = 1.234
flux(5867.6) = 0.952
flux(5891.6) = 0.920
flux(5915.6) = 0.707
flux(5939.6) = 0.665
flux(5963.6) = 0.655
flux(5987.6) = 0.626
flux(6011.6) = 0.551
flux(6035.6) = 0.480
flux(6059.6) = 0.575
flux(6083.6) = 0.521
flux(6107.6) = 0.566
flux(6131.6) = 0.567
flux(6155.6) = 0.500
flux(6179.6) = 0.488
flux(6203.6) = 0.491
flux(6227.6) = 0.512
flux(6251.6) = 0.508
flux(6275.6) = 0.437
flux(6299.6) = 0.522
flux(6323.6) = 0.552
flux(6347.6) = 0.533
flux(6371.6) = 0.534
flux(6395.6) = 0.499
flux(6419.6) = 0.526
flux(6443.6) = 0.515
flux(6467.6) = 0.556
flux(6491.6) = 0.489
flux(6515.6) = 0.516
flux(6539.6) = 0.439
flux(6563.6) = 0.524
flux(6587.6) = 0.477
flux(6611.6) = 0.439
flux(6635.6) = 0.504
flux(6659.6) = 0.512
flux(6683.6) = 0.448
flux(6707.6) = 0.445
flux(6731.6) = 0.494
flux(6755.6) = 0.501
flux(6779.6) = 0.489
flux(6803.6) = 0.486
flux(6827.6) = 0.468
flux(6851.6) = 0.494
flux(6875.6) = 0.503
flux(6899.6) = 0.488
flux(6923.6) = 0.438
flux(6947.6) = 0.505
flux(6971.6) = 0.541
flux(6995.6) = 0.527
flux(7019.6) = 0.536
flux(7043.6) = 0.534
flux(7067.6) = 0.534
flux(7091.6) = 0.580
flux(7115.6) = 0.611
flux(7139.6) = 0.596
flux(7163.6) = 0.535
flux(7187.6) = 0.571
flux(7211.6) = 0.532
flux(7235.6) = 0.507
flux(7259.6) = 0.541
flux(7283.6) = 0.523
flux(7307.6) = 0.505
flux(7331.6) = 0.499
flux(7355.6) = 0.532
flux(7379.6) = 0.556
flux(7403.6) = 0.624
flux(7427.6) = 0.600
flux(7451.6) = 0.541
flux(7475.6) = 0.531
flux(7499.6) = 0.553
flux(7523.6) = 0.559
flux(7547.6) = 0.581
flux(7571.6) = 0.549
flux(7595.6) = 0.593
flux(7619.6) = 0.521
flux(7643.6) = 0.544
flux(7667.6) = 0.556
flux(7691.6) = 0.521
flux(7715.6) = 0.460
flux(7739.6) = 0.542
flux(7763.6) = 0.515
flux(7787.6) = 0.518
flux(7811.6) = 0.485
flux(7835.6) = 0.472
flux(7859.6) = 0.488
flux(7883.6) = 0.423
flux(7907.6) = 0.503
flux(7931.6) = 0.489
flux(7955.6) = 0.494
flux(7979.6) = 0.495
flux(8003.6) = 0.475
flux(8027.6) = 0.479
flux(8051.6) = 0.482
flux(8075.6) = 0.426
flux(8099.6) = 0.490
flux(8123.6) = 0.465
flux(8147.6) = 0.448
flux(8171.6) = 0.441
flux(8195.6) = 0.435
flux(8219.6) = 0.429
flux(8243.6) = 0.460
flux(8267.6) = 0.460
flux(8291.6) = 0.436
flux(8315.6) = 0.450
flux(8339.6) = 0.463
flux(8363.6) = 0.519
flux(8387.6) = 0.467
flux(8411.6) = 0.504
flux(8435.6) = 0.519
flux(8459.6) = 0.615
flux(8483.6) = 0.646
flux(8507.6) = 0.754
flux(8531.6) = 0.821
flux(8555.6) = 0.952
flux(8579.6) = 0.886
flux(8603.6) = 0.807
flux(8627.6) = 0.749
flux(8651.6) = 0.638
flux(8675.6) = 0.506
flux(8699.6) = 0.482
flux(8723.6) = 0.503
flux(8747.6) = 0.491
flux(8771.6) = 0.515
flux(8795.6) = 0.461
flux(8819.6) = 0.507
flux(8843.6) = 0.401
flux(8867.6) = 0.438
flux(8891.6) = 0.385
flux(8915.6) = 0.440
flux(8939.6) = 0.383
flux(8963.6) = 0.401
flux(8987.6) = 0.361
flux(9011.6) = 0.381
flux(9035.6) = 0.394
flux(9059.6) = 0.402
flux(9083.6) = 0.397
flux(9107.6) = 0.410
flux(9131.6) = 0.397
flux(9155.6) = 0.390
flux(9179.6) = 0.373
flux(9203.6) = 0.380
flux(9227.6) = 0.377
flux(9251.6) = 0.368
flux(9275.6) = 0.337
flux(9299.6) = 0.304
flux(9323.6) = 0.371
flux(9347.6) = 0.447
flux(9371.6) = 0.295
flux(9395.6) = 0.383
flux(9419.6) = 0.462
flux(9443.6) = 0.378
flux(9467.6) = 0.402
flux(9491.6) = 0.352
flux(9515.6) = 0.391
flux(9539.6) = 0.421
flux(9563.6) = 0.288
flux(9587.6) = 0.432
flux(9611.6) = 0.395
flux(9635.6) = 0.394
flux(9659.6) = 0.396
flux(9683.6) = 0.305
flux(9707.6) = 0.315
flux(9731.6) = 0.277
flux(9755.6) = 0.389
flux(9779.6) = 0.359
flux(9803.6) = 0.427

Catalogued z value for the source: 2.06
